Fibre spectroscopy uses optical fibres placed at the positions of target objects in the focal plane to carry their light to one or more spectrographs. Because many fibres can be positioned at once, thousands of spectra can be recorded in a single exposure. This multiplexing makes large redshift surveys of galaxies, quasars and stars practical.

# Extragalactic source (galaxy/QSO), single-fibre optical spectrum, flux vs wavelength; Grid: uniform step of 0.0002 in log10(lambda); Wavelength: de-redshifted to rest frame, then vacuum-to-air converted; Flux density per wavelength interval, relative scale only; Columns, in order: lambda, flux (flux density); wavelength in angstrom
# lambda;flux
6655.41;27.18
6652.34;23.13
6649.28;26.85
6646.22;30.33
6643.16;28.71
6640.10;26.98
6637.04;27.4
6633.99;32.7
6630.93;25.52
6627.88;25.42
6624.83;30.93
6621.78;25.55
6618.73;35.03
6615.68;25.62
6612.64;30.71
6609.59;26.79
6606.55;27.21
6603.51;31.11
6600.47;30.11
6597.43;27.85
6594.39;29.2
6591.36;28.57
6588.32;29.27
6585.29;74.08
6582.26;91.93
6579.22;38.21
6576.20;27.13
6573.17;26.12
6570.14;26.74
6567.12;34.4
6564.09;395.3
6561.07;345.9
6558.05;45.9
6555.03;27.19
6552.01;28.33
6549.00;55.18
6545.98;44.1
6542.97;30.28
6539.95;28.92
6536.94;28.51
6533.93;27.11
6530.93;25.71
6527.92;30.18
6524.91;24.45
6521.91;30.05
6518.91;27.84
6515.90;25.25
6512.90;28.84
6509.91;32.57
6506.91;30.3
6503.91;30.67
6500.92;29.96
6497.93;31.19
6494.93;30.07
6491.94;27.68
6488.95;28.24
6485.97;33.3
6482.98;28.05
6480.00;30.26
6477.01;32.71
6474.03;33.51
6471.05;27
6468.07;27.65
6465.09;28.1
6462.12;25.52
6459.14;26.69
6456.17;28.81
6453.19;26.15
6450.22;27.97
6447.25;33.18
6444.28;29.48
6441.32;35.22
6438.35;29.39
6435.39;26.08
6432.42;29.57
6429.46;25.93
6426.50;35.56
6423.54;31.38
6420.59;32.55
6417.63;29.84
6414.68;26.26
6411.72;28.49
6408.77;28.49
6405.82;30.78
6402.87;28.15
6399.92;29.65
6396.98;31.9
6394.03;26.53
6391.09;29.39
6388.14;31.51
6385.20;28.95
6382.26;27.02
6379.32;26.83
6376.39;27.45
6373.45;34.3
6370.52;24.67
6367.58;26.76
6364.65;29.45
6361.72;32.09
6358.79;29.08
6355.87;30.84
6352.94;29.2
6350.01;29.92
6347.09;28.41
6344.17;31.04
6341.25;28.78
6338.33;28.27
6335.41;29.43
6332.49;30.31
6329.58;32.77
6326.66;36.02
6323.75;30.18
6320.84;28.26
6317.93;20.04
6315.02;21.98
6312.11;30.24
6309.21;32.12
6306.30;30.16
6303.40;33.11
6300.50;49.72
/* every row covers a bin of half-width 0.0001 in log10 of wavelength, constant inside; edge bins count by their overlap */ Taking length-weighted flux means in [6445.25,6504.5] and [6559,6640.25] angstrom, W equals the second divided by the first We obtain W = 2.00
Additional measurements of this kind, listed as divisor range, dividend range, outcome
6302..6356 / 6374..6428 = 1.00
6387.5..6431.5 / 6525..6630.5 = 1.79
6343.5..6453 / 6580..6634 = 1.18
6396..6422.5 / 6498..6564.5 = 1.91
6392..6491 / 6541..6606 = 2.34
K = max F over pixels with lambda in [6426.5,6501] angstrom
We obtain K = 35.56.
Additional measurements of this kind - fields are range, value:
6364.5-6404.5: 34.3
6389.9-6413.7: 31.9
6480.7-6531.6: 33.3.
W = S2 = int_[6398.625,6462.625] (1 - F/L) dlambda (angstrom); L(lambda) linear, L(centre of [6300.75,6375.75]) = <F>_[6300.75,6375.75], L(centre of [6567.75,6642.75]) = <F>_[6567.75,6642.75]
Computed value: 3.3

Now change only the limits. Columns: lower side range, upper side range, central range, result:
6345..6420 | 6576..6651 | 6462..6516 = 2.3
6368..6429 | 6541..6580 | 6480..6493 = 6.7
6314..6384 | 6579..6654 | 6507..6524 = 1.4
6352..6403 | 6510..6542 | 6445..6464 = 0.3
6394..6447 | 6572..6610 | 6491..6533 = 6.5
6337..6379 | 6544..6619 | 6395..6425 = 6.0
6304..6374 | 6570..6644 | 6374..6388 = 0.7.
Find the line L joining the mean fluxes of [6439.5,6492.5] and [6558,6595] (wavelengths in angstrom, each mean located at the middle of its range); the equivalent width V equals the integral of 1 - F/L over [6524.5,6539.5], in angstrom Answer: 8.98 angstrom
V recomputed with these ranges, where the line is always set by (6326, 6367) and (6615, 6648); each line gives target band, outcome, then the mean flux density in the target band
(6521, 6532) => 0.6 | 27.5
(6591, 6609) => -0.1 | 28.9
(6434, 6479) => 0.6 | 29.2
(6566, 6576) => 0.1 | 28.6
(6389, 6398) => 0.2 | 29.3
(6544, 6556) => -4.0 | 38.9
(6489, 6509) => -0.4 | 29.9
